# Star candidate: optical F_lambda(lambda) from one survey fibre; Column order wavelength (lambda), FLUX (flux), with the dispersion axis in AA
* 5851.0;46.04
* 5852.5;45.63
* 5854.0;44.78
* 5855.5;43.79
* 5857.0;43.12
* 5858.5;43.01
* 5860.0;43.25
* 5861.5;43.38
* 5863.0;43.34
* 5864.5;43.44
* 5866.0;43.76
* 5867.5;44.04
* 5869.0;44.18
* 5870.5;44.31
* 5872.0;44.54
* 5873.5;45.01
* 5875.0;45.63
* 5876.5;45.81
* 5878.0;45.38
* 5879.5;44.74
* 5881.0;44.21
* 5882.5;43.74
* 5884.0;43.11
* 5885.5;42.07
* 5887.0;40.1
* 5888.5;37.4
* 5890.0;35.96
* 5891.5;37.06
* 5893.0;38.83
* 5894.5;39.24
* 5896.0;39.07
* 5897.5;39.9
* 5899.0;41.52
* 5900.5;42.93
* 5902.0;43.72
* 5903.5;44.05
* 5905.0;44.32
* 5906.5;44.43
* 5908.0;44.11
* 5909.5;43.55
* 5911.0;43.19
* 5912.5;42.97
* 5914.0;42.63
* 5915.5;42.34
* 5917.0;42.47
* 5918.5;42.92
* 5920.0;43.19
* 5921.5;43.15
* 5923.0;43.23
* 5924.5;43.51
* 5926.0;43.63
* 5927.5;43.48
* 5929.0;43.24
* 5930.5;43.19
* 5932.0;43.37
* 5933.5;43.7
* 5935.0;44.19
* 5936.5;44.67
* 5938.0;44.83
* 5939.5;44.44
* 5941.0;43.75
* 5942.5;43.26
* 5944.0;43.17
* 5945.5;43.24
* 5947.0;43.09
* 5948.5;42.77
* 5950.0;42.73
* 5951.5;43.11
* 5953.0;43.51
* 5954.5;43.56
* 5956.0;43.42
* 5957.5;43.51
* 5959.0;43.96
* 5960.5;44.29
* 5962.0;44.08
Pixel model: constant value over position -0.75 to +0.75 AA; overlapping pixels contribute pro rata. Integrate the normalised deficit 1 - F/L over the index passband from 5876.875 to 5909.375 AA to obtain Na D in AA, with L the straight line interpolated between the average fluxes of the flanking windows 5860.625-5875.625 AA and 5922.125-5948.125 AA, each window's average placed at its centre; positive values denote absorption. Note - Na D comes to 1.6 AA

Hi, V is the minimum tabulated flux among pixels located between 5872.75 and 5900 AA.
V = 35.96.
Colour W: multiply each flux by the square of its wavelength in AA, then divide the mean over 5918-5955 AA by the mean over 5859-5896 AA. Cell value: 1.0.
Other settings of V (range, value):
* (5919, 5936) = 43.15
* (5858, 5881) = 43.01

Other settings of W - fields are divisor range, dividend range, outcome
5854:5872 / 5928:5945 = 1.03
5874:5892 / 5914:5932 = 1.04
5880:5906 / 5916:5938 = 1.07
